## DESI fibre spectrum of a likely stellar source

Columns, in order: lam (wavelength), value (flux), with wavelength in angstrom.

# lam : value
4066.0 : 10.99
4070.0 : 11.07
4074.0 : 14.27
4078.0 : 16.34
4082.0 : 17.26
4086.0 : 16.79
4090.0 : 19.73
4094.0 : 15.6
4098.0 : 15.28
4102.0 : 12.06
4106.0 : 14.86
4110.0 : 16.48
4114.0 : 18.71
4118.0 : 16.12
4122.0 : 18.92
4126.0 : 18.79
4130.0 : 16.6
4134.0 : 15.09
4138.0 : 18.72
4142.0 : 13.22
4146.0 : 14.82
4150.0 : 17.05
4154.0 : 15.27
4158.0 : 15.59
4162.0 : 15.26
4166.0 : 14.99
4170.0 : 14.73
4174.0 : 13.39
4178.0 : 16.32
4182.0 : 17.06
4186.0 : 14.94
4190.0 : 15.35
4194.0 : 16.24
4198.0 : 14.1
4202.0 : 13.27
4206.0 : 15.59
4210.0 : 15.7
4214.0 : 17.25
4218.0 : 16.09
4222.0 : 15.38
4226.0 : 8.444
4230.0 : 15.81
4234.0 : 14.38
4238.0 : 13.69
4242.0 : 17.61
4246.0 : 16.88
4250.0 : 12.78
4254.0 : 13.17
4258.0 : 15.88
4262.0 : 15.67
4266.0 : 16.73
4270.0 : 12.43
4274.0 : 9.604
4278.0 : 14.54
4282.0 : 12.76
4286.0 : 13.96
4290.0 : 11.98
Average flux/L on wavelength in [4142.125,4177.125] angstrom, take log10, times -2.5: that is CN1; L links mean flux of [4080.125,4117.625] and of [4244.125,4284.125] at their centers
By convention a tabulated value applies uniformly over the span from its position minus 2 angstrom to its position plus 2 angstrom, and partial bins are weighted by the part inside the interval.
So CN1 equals 0.028 mag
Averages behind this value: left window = 16.3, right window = 14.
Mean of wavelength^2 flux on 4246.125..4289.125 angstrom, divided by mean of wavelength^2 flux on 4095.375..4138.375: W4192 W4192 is 0.91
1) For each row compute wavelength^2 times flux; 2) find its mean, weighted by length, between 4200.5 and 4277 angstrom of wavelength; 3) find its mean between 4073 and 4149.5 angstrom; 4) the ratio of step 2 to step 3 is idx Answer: 0.9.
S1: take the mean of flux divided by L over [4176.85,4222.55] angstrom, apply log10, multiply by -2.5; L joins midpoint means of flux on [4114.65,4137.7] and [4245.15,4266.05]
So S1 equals 0.03 mag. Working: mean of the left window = 17.3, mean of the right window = 14.9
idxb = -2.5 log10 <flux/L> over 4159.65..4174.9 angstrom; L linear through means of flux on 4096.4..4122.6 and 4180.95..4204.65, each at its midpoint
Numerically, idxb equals 0.05 mag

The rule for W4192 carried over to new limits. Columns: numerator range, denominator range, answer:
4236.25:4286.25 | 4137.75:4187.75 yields 0.97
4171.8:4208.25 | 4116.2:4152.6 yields 0.94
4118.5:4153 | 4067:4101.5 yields 1.10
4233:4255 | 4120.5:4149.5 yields 0.94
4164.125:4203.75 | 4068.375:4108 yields 1.03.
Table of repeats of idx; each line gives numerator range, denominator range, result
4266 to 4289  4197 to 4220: 0.87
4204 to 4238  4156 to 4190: 0.99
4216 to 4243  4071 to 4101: 0.95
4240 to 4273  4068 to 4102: 1.04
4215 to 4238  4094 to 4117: 0.96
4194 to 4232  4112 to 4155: 0.92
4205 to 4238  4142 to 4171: 1.00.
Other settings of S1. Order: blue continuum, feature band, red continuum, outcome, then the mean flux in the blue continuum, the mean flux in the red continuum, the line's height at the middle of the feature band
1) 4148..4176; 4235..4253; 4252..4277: -0.07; 15.2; 13.9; 14.2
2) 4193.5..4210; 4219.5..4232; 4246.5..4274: 0.10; 14.8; 14.2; 14.6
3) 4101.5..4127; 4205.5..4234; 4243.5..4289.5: 0.00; 16.7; 14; 14.8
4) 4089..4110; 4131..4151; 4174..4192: -0.02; 15.4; 15.6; 15.5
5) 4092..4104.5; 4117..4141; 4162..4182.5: -0.18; 14.3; 15.2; 14.7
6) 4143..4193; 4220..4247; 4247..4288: -0.01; 15.4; 13.8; 14.4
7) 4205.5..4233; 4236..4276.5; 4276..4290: -0.03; 14.8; 13.5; 14.1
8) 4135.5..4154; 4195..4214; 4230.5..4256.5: 0.02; 15.9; 14.8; 15.2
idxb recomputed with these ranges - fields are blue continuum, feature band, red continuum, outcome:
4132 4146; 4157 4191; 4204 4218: 0.04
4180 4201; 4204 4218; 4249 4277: -0.08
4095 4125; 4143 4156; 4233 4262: 0.02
